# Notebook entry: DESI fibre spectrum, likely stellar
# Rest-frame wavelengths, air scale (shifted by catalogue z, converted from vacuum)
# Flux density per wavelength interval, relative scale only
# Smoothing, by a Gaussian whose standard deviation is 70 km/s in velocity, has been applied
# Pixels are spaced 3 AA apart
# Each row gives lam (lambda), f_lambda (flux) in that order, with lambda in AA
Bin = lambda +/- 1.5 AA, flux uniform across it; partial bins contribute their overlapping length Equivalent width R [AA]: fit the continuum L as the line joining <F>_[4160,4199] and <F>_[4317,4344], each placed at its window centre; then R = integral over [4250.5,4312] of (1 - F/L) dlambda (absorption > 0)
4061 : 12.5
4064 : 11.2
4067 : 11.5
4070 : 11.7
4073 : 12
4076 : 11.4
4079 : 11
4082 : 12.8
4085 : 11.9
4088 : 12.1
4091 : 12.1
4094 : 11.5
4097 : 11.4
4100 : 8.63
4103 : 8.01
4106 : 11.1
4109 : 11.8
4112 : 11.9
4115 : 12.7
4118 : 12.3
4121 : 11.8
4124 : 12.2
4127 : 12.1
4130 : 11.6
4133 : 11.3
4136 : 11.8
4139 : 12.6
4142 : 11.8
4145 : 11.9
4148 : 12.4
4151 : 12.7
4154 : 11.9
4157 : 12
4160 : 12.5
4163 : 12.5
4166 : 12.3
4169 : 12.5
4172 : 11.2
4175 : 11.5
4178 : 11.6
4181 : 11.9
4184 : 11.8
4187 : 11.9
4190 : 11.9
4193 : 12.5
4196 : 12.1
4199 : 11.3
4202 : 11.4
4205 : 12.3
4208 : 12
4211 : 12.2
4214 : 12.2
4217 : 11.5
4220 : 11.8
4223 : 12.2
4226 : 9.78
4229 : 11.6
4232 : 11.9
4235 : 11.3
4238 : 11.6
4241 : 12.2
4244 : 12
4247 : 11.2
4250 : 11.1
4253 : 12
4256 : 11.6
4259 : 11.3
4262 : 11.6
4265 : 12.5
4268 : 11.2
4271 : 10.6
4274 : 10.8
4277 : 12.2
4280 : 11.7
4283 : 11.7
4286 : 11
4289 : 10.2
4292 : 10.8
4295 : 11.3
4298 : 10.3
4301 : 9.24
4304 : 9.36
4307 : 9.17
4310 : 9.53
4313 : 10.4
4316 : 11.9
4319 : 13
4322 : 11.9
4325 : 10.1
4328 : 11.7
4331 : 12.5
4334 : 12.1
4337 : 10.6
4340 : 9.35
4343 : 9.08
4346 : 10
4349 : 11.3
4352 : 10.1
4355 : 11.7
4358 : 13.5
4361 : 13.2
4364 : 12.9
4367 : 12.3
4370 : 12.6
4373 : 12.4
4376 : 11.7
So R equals 3.0 AA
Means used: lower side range 12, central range 10.9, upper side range 11.2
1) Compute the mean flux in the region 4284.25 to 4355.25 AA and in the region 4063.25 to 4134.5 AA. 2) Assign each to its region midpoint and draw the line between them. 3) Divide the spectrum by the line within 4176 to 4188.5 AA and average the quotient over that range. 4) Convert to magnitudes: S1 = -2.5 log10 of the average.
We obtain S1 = -0.06 mag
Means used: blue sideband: 11.5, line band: 11.8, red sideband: 10.7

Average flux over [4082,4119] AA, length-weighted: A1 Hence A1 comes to 11.3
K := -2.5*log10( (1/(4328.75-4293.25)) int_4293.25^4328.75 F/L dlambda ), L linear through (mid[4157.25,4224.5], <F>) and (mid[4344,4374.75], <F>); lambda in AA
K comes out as 0.13 mag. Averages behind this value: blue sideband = 12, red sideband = 12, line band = 10.6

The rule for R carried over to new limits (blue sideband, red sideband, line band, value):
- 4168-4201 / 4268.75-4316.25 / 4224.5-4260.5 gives -0.95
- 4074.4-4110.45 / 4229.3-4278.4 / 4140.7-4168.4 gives -2.27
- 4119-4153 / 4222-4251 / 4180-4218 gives -0.80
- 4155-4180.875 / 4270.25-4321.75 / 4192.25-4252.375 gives -1.09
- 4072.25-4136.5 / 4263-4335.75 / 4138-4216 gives -4.73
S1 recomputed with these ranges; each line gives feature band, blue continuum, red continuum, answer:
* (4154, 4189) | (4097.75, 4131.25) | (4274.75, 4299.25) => -0.07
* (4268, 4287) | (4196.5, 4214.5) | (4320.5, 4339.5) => 0.02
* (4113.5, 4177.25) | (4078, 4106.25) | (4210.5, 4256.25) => -0.07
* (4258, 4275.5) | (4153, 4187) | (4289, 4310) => -0.08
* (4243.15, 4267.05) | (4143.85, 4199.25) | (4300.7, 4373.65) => 0.00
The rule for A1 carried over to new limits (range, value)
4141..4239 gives 11.9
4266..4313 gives 10.6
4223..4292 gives 11.4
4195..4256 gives 11.7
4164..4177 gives 11.9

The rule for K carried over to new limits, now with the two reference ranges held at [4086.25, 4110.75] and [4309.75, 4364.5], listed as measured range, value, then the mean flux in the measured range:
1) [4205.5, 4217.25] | -0.092 mag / 12.1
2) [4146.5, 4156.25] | -0.126 mag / 12.3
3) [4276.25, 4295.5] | -0.001 mag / 11.2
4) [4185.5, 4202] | -0.081 mag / 11.9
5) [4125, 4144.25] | -0.091 mag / 11.9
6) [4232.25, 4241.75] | -0.054 mag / 11.7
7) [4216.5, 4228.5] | -0.023 mag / 11.3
